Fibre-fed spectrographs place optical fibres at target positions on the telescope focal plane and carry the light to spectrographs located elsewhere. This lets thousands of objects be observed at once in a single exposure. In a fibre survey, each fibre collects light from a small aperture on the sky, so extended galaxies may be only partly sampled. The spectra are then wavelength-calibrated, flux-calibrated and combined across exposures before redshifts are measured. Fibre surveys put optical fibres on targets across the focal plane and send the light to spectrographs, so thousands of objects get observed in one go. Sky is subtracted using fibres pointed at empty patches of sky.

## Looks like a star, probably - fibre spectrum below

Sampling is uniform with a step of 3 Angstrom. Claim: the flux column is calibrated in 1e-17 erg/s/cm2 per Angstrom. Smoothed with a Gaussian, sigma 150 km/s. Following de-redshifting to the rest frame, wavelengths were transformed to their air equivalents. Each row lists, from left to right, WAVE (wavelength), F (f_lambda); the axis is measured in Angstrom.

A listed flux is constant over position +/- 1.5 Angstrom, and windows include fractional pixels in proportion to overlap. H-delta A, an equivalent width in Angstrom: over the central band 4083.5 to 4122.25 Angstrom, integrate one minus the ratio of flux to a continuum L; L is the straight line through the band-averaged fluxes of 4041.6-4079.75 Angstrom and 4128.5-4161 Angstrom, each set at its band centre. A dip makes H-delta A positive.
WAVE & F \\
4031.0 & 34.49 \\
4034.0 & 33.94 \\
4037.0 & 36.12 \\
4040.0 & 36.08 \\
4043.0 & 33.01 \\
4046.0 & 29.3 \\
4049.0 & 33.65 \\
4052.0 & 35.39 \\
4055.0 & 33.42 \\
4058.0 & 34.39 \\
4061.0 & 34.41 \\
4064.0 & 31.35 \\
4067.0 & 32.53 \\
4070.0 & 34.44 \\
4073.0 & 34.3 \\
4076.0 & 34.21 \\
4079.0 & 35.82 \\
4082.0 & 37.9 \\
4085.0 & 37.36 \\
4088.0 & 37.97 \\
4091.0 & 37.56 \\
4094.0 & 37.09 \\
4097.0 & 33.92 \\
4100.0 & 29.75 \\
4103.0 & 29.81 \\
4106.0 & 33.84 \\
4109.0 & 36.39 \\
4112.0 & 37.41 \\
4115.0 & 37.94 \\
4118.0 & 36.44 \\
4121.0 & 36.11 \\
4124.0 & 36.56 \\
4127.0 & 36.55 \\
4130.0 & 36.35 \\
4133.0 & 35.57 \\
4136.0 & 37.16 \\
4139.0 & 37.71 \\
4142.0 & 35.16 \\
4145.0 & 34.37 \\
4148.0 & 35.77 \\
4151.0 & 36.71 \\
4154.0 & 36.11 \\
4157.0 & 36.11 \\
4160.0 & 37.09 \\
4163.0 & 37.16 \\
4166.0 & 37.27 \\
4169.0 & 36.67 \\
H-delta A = -0.7 Angstrom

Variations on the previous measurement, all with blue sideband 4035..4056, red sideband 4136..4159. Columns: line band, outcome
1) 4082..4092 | -0.8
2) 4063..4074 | 0.4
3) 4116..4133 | -0.4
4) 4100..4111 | 0.7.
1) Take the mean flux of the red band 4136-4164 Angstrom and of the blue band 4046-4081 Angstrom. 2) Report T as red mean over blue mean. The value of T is 1.07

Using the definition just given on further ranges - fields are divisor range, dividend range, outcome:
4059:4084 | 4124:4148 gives 1.05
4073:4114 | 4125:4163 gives 1.03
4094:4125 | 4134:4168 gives 1.04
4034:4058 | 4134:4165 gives 1.07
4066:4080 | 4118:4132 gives 1.06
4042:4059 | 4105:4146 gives 1.09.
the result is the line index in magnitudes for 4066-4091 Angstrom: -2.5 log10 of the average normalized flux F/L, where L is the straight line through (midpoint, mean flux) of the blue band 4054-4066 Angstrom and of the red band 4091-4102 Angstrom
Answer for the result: -0.07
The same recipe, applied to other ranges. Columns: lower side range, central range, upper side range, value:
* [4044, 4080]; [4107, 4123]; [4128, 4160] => -0.05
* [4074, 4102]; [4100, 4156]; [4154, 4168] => 0.02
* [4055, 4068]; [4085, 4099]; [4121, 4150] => -0.06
